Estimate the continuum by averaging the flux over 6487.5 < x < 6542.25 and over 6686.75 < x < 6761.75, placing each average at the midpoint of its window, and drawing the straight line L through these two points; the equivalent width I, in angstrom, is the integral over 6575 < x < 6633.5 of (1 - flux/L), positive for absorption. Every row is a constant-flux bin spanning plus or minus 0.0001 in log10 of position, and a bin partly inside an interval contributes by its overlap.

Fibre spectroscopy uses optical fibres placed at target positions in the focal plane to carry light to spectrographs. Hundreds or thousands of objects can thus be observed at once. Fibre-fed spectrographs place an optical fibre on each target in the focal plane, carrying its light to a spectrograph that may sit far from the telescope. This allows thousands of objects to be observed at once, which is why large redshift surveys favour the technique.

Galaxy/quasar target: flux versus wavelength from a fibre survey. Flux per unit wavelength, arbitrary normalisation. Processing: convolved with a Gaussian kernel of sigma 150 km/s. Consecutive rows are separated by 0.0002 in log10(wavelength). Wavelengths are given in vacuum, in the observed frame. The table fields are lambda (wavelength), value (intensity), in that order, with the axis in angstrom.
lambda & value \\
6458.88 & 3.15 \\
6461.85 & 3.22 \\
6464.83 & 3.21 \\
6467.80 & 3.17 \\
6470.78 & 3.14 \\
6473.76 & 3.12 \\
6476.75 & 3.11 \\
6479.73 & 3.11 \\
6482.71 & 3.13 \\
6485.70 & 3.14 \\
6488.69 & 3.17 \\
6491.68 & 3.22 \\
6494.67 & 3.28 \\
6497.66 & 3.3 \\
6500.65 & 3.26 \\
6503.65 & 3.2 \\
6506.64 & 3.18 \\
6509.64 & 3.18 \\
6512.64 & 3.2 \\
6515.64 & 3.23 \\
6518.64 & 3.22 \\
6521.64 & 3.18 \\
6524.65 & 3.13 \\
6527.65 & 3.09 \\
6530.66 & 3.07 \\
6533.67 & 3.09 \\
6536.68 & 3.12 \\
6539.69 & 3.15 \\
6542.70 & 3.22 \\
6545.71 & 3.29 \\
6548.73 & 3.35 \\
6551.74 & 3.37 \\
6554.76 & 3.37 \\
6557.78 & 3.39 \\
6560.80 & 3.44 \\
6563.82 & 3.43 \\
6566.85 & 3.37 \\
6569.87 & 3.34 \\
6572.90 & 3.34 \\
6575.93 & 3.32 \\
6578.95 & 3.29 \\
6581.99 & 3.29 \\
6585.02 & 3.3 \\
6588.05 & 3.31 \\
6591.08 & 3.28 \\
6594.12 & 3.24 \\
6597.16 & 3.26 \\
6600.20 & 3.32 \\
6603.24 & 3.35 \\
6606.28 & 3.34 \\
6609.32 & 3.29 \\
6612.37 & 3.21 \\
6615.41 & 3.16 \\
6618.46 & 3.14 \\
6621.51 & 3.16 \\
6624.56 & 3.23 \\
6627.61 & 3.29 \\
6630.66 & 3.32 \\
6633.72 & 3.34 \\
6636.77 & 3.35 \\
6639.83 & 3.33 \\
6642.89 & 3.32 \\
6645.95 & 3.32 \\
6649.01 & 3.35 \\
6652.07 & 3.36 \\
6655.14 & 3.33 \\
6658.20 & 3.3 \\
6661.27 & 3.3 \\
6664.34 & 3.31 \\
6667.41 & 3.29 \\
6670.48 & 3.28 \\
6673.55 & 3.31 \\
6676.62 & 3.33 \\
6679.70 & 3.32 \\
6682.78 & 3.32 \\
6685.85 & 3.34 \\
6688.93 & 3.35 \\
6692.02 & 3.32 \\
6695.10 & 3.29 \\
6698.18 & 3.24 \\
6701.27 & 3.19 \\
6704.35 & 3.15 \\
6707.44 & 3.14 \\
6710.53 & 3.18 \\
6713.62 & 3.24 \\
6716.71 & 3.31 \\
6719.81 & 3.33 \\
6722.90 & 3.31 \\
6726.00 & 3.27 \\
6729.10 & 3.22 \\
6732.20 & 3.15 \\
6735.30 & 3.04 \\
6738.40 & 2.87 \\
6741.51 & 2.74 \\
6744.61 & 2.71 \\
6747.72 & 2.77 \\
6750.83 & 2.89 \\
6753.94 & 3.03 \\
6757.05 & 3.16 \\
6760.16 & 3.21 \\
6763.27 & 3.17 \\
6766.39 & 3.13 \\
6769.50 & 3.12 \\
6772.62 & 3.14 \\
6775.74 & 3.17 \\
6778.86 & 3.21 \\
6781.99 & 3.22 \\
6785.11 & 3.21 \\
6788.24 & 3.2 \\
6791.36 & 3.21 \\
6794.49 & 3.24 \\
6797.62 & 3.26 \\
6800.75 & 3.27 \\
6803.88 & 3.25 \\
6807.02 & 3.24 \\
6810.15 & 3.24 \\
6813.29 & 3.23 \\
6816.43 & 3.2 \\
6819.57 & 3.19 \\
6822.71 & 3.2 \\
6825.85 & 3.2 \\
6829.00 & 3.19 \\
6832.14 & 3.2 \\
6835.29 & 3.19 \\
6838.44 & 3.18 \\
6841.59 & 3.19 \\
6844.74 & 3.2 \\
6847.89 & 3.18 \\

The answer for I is -2.0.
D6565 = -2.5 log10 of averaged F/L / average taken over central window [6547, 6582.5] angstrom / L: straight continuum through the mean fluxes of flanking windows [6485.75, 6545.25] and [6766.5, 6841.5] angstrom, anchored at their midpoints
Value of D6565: -0.06 mag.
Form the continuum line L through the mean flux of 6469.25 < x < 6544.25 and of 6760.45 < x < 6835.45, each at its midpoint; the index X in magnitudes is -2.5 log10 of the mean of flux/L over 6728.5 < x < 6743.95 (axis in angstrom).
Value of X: 0.08 mag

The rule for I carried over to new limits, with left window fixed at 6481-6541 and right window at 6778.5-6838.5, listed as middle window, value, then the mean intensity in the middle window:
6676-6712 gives -0.7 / 3.26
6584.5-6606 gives -0.7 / 3.3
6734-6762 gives 2.4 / 2.94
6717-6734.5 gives -0.2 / 3.25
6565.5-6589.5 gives -1.0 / 3.32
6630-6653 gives -1.0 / 3.34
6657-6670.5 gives -0.4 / 3.3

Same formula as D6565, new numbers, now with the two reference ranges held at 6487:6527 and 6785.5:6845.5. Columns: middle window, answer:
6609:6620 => 0.007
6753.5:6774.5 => 0.024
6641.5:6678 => -0.035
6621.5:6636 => -0.025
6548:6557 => -0.052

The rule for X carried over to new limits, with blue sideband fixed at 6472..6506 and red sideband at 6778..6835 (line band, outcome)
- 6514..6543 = 0.01 mag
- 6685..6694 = -0.04 mag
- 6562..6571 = -0.06 mag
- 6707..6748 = 0.04 mag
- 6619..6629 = -0.01 mag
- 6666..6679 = -0.03 mag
